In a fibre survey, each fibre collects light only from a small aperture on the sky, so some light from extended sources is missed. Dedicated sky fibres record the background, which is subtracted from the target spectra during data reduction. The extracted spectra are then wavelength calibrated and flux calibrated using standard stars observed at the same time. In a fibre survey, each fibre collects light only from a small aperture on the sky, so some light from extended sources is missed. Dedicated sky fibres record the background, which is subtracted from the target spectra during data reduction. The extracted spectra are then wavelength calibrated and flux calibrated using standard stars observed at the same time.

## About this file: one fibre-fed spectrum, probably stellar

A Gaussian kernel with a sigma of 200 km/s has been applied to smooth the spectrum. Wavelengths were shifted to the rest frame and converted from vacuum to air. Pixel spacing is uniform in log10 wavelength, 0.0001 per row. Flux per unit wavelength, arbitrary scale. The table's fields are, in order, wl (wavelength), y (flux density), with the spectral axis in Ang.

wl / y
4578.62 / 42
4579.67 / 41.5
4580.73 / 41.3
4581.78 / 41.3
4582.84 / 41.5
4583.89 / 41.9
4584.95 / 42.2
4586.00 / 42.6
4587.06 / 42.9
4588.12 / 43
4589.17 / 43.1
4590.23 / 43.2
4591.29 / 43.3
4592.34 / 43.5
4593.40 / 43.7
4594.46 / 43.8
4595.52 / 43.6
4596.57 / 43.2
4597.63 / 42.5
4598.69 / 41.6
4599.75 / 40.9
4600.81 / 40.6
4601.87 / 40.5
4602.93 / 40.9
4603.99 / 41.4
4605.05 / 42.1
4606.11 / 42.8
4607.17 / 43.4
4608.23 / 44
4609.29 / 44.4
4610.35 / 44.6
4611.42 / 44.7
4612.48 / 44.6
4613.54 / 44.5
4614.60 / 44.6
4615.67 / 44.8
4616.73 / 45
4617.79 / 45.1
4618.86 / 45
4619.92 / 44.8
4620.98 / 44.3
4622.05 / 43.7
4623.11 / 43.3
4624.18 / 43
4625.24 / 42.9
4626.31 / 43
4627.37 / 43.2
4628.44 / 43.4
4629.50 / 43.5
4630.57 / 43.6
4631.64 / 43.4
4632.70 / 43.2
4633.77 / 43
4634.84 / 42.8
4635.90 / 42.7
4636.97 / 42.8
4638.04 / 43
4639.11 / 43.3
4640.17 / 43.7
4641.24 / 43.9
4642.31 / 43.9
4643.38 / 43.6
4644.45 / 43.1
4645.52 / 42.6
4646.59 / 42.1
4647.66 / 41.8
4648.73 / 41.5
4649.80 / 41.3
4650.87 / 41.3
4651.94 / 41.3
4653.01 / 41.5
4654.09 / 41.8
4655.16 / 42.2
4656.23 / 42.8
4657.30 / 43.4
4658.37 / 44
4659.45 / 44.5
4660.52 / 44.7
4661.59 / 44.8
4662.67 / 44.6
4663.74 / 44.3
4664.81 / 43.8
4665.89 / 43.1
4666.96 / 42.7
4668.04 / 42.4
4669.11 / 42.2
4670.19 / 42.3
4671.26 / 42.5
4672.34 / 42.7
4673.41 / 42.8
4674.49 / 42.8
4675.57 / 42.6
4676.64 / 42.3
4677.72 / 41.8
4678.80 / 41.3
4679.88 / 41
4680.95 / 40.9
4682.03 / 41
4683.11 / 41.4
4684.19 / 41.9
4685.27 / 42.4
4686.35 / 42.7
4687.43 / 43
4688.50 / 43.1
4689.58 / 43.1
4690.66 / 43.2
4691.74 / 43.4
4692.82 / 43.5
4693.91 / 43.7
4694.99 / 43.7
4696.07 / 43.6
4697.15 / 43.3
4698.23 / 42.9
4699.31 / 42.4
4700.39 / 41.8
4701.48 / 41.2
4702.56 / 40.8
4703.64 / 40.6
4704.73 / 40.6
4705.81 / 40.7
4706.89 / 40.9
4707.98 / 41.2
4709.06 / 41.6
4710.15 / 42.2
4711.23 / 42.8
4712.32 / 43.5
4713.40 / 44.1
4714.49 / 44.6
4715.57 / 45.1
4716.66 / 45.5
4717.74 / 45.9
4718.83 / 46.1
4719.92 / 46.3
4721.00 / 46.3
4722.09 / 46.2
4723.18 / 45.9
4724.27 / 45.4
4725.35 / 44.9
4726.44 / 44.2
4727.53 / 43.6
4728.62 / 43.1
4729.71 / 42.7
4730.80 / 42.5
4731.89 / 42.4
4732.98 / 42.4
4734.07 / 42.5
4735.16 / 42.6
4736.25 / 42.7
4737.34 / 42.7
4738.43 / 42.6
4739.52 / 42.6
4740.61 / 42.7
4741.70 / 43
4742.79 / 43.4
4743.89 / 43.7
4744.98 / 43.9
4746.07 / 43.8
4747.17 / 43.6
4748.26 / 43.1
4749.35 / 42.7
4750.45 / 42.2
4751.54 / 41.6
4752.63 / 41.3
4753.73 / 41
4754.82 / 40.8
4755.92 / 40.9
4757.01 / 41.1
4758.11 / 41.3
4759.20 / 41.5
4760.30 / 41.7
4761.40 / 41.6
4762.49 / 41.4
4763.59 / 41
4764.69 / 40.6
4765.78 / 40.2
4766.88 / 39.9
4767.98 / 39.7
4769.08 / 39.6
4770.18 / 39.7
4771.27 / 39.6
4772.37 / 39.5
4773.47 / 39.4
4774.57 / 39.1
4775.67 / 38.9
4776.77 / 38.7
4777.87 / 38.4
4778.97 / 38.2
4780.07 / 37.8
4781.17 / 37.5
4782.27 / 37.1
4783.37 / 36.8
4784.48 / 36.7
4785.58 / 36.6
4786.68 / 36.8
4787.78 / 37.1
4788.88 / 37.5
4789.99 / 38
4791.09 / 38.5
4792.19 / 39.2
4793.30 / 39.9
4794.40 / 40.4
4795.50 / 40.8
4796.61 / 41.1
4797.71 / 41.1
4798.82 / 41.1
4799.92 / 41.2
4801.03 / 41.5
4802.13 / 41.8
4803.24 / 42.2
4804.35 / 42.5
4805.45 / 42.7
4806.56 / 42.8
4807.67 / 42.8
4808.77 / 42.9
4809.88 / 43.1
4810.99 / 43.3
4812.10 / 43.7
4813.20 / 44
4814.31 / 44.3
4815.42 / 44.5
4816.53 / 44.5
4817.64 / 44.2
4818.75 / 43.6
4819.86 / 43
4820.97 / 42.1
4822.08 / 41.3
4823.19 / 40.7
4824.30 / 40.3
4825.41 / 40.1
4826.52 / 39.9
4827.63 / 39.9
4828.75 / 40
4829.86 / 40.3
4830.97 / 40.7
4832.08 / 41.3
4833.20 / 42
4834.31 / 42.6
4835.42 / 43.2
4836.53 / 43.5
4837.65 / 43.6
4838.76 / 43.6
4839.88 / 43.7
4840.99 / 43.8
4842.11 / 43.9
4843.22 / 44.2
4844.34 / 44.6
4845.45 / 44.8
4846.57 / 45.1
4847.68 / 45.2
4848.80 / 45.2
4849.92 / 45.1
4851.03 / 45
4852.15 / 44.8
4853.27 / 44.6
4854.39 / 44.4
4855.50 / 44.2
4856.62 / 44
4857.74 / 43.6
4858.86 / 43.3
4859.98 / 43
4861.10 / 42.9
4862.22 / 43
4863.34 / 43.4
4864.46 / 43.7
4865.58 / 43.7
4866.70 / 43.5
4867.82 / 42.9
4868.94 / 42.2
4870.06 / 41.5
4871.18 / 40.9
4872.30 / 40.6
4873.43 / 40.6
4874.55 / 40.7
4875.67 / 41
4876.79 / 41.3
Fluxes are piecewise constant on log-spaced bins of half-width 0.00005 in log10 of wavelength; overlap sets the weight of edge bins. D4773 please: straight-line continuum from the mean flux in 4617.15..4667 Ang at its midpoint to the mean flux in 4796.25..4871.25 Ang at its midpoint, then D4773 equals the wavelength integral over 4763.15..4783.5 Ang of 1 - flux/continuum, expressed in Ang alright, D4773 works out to 1.9 Ang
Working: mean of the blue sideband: 43.2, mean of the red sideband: 42.9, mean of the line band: 39.1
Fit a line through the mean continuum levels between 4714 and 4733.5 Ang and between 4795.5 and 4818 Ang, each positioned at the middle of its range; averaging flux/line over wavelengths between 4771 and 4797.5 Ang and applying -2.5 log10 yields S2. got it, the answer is 0.13 mag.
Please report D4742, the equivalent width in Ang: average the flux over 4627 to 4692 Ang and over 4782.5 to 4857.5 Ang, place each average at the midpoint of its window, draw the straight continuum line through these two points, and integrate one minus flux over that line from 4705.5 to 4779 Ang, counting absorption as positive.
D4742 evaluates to 0.2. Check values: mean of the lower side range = 42.8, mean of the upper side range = 42.1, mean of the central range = 42.3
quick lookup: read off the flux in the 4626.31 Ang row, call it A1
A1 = 43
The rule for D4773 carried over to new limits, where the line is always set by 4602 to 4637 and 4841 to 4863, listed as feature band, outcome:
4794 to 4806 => 0.70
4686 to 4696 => 0.11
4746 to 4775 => 1.96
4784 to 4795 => 1.49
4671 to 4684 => 0.54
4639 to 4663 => 0.40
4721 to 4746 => 0.22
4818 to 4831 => 0.91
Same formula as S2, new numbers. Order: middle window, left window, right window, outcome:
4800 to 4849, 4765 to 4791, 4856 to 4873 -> -0.052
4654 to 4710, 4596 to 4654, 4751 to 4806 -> -0.017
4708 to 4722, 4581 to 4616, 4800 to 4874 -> -0.038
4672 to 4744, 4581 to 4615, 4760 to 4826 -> -0.037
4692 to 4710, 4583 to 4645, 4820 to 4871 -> 0.028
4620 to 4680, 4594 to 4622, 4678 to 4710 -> -0.005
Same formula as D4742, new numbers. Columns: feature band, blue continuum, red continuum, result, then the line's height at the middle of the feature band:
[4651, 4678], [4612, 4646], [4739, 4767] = 0.2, 43.2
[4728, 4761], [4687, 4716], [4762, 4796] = -1.5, 40.5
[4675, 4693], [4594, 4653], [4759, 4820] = 0.0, 42.2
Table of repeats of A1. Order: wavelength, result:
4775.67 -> 38.9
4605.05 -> 42.1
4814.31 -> 44.3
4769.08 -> 39.6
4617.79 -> 45.1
